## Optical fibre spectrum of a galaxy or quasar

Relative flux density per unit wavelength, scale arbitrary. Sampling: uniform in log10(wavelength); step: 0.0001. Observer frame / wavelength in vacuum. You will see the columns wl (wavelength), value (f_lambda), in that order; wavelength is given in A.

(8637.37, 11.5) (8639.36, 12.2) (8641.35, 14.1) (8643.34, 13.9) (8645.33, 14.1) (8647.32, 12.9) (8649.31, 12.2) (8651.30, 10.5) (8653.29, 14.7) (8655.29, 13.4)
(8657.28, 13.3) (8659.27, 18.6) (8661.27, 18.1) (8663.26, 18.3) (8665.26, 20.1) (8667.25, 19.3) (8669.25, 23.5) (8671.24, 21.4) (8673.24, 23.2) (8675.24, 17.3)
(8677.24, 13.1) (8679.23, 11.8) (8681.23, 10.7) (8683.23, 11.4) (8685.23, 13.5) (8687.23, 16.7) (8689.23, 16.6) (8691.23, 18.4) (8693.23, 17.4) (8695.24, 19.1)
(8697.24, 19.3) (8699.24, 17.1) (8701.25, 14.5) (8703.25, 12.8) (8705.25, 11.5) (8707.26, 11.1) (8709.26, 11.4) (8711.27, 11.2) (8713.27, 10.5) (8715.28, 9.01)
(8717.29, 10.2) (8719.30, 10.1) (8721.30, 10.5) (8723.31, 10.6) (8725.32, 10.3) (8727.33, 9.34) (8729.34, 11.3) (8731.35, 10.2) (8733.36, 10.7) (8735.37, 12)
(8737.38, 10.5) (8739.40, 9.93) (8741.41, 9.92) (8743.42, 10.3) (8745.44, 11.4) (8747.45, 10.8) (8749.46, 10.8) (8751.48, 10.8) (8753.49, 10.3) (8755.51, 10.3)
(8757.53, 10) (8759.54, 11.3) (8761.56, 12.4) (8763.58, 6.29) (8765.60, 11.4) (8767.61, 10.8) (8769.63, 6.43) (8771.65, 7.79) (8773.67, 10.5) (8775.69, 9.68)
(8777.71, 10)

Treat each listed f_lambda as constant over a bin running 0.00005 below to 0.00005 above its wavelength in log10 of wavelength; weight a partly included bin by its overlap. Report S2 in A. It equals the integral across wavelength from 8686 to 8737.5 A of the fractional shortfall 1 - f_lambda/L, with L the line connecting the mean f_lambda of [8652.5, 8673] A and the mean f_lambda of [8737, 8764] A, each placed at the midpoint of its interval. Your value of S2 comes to 4.5 A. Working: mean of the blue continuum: 18.3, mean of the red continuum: 10.4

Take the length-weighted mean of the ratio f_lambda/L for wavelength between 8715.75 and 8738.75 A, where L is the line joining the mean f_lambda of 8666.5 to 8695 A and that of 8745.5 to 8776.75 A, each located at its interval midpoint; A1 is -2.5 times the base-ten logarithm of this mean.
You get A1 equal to 0.220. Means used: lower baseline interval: 16.8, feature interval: 10.5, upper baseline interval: 10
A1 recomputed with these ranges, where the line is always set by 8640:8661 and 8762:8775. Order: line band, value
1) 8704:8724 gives 0.06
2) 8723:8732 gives 0.04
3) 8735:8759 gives -0.07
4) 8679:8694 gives -0.18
